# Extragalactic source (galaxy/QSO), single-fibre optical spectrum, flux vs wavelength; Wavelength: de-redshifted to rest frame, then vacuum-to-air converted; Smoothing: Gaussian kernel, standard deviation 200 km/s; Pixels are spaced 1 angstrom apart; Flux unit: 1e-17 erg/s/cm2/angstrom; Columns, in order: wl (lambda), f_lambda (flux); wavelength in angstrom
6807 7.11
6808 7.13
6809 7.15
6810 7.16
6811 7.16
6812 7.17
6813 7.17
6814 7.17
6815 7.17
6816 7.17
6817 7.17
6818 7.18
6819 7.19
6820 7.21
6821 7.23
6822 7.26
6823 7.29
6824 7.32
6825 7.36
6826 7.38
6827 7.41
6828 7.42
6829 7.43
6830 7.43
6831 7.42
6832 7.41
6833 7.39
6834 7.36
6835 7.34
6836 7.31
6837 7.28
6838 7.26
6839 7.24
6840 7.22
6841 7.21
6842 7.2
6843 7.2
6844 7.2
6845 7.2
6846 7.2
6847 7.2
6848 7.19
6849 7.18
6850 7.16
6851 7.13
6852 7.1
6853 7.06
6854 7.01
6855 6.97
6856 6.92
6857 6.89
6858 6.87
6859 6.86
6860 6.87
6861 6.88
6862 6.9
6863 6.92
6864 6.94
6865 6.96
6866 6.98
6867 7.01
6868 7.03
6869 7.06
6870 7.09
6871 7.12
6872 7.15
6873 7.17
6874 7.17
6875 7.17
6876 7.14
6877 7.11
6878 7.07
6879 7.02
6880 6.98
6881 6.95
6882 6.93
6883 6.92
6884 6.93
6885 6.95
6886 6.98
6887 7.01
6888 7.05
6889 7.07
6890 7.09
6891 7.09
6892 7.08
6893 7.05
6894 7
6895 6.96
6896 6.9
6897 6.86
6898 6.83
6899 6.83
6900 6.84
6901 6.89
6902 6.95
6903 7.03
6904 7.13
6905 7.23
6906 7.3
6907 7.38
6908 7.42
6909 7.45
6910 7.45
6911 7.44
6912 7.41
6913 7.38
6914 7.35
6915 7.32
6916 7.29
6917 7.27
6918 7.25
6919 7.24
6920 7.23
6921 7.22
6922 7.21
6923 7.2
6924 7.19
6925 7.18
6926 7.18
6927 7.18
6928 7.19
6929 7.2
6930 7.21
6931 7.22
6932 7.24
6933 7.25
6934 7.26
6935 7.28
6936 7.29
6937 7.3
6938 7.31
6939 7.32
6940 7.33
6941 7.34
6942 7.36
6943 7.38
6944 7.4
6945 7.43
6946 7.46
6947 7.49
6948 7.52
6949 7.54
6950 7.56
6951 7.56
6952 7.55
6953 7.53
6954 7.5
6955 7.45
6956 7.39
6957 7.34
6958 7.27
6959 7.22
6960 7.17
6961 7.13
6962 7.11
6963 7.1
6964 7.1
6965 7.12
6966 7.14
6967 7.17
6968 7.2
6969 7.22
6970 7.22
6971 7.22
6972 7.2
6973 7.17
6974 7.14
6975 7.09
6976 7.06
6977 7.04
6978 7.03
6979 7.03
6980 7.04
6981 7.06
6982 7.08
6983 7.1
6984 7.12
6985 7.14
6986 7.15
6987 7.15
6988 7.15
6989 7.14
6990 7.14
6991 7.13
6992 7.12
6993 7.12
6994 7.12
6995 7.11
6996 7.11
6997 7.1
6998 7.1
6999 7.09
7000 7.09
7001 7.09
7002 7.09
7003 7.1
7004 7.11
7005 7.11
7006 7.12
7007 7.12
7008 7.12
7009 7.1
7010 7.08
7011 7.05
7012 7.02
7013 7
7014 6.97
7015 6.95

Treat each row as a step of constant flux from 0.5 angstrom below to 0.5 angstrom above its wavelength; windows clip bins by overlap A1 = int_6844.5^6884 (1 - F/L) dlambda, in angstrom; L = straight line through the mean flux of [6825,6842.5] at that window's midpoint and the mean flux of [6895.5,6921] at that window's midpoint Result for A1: 1.3 angstrom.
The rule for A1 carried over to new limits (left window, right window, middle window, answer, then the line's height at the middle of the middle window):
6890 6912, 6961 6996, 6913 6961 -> -1.39 angstrom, 7.12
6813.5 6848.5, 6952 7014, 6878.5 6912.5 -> 0.70 angstrom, 7.22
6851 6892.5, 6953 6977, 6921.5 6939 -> -0.23 angstrom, 7.14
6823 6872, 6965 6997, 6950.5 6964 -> -0.36 angstrom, 7.13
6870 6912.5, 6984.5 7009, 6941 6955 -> -0.74 angstrom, 7.1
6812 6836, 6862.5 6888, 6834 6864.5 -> 0.28 angstrom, 7.17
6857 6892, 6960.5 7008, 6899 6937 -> -0.96 angstrom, 7.05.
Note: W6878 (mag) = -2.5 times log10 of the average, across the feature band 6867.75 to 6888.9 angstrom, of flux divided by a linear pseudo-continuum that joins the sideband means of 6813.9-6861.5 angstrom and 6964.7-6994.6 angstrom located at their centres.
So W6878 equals 0.02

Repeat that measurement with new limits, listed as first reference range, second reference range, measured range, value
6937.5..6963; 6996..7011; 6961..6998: 0.02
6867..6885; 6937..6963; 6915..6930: 0.01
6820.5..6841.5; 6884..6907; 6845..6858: 0.02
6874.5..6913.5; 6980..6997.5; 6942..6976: -0.03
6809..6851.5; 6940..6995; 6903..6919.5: -0.01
